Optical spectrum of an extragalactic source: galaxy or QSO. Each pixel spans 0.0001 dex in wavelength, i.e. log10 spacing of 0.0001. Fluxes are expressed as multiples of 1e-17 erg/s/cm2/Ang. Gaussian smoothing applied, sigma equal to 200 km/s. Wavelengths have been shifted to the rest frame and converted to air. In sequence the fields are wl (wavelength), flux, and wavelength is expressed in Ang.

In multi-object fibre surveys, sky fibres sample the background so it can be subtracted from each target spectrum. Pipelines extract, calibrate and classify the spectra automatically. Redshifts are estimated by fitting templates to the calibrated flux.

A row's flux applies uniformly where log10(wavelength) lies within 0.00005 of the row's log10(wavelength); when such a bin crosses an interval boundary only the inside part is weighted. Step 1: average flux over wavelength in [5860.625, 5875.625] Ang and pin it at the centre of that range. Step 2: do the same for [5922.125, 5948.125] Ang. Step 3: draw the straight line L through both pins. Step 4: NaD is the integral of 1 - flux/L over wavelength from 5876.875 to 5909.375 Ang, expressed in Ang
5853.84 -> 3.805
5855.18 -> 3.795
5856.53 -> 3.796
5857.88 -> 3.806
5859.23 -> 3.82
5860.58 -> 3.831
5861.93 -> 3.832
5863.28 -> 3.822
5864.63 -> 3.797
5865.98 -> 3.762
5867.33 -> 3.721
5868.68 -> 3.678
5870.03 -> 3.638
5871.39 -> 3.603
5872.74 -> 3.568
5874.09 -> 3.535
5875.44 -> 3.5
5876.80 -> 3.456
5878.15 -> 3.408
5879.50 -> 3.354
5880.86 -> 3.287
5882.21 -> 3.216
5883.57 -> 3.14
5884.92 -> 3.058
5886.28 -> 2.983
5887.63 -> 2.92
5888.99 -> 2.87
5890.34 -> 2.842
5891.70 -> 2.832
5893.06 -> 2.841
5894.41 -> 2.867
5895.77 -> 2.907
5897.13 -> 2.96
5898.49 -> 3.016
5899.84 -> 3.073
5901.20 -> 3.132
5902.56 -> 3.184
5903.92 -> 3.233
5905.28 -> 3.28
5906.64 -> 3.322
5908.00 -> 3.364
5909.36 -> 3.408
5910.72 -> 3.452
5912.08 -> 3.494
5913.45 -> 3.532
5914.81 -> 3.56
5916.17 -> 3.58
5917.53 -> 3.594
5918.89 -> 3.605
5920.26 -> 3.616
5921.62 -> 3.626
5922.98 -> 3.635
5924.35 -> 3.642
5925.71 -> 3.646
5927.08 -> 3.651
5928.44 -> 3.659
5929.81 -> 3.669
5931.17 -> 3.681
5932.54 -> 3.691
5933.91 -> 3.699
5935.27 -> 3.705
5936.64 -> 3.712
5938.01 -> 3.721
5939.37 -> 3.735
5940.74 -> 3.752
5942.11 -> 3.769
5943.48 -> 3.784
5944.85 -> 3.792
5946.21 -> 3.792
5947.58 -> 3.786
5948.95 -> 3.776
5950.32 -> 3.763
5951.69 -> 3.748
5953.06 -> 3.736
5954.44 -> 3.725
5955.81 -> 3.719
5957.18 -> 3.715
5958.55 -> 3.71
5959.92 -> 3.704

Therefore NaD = 5.2 Ang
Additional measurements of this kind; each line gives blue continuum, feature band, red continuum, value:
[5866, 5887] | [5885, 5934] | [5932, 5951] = 3.6 Ang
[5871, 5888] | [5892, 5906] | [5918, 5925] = 1.7 Ang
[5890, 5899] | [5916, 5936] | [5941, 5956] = -1.5 Ang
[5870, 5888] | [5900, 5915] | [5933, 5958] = 0.7 Ang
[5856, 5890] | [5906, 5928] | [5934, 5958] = 0.6 Ang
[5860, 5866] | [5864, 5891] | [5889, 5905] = 0.8 Ang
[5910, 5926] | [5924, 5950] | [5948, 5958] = -0.4 Ang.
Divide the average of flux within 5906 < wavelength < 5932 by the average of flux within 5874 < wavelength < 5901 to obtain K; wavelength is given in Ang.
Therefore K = 1.15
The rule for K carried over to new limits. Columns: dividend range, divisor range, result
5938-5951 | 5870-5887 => 1.12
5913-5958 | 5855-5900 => 1.10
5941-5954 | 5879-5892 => 1.24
